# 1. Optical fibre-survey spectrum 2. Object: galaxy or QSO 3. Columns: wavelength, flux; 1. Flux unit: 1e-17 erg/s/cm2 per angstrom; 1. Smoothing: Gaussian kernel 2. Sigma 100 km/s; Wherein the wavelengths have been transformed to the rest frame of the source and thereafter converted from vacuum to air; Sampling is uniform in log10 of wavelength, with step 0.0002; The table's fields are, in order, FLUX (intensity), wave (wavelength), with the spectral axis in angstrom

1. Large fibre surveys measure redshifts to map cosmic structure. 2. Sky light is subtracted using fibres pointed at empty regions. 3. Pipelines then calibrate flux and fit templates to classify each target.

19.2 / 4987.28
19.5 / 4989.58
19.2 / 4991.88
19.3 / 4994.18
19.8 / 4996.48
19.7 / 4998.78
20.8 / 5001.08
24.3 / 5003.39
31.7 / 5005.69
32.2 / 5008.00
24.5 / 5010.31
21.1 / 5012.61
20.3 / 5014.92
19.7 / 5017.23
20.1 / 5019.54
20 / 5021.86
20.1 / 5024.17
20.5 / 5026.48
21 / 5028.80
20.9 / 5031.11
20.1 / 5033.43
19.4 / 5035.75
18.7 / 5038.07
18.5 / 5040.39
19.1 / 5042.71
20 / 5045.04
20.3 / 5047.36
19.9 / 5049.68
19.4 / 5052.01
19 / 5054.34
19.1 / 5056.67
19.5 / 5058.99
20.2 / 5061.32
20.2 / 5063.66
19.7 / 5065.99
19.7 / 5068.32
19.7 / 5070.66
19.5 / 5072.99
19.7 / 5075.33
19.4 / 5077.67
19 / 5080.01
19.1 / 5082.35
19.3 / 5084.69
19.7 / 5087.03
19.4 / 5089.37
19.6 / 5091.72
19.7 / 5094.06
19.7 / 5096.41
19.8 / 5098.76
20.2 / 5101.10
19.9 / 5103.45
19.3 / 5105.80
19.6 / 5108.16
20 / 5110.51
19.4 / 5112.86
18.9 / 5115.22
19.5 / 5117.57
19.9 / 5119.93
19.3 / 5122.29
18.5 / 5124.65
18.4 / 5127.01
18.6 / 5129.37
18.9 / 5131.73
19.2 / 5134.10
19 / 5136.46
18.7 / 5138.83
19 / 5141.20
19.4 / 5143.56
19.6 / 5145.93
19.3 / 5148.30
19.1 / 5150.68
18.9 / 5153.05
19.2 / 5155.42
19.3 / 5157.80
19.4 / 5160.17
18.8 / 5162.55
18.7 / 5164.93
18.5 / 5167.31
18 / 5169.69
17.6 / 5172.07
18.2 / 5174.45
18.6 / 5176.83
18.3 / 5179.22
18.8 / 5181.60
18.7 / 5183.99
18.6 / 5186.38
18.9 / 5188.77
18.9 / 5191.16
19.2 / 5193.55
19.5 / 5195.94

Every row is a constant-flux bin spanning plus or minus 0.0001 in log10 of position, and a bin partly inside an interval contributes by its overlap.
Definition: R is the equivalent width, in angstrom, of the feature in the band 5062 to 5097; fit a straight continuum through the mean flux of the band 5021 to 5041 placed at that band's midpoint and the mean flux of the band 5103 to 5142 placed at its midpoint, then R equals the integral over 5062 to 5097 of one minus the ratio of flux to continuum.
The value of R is -0.1 angstrom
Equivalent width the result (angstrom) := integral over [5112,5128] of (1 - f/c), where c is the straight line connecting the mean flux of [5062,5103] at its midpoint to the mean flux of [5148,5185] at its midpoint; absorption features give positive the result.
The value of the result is 0.1 angstrom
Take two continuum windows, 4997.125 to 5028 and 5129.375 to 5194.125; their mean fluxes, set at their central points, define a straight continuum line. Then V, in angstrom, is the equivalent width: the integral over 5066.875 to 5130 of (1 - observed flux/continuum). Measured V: 3.06 angstrom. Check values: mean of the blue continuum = 22.6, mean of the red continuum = 18.8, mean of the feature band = 19.4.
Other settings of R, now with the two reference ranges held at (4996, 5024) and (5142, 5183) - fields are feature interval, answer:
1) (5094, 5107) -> 0.4 angstrom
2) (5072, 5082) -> 0.8 angstrom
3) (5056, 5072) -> 1.2 angstrom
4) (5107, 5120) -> 0.4 angstrom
